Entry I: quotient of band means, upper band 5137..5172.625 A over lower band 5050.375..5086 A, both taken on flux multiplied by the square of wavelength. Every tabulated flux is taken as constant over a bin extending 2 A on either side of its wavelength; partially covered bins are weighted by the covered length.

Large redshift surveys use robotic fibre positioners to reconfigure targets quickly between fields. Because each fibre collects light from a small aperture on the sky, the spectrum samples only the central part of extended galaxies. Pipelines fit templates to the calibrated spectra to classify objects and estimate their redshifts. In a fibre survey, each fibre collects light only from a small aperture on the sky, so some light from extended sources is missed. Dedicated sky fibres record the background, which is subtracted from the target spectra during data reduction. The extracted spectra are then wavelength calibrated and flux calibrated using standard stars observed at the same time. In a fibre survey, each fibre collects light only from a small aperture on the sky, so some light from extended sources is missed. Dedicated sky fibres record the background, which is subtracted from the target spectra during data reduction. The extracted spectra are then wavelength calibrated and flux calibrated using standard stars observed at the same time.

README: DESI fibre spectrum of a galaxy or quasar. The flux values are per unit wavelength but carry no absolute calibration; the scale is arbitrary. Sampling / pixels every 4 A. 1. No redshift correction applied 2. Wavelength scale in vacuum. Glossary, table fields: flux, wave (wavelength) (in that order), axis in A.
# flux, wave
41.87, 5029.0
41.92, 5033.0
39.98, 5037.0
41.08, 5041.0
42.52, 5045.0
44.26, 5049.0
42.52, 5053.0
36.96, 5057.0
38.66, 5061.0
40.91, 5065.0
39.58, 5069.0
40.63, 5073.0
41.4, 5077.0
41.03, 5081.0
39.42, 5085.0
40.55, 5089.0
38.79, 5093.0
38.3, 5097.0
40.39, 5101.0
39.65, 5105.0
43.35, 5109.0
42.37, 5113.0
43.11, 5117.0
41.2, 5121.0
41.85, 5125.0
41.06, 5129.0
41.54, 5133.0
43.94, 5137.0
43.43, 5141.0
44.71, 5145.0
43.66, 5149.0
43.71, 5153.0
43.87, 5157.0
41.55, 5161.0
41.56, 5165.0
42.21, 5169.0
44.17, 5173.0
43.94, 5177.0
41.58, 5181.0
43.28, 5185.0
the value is 1.11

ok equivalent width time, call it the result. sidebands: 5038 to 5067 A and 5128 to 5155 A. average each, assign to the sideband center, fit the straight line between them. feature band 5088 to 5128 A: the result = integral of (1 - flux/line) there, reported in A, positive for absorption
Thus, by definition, 1.3 A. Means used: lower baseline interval 41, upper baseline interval 43.2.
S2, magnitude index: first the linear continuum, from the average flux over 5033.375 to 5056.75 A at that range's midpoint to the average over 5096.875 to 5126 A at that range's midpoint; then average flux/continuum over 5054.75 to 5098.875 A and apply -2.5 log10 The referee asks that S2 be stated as 0.05 mag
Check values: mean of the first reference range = 41.7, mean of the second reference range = 41.4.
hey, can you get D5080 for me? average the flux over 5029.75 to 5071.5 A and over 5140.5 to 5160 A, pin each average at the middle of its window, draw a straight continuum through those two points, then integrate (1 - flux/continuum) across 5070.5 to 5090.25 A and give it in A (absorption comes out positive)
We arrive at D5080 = 0.5 A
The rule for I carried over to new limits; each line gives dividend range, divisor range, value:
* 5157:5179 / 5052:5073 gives 1.12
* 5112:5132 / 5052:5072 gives 1.08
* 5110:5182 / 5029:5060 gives 1.08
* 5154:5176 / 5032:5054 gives 1.07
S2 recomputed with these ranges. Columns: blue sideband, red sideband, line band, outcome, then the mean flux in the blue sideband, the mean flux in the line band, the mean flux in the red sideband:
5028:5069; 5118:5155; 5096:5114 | 0.034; 41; 40.9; 42.8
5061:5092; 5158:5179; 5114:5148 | -0.022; 40.3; 42.6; 42.7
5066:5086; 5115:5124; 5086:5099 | 0.051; 40.5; 39.2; 42.1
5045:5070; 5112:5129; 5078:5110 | 0.035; 40.7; 40.1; 42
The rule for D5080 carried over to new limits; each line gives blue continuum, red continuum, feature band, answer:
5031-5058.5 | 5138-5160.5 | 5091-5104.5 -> 1.1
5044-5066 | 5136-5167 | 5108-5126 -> 0.0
